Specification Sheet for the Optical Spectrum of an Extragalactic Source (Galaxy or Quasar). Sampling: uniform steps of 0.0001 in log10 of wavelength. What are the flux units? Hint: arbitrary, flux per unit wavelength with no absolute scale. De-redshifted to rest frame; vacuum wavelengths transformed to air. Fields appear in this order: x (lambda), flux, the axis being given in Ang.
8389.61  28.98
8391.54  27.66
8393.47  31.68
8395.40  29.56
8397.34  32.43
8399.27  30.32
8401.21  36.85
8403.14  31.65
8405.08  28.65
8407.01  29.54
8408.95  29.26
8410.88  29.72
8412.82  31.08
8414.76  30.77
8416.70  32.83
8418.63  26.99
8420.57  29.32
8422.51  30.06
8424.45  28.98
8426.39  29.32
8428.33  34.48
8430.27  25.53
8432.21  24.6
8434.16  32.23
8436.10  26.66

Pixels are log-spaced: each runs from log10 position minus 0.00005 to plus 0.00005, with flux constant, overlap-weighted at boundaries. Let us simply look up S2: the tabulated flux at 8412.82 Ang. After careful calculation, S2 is 31.08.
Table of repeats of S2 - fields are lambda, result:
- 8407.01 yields 29.54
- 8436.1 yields 26.66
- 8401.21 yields 36.85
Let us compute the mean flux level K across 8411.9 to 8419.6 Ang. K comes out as 30.4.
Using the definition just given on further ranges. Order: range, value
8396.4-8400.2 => 31.4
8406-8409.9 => 29.4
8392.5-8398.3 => 31.2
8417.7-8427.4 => 29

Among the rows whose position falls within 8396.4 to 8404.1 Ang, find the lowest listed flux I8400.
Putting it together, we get 30.32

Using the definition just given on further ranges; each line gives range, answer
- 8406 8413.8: 29.26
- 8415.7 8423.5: 26.99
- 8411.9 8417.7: 30.77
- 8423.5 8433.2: 24.6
